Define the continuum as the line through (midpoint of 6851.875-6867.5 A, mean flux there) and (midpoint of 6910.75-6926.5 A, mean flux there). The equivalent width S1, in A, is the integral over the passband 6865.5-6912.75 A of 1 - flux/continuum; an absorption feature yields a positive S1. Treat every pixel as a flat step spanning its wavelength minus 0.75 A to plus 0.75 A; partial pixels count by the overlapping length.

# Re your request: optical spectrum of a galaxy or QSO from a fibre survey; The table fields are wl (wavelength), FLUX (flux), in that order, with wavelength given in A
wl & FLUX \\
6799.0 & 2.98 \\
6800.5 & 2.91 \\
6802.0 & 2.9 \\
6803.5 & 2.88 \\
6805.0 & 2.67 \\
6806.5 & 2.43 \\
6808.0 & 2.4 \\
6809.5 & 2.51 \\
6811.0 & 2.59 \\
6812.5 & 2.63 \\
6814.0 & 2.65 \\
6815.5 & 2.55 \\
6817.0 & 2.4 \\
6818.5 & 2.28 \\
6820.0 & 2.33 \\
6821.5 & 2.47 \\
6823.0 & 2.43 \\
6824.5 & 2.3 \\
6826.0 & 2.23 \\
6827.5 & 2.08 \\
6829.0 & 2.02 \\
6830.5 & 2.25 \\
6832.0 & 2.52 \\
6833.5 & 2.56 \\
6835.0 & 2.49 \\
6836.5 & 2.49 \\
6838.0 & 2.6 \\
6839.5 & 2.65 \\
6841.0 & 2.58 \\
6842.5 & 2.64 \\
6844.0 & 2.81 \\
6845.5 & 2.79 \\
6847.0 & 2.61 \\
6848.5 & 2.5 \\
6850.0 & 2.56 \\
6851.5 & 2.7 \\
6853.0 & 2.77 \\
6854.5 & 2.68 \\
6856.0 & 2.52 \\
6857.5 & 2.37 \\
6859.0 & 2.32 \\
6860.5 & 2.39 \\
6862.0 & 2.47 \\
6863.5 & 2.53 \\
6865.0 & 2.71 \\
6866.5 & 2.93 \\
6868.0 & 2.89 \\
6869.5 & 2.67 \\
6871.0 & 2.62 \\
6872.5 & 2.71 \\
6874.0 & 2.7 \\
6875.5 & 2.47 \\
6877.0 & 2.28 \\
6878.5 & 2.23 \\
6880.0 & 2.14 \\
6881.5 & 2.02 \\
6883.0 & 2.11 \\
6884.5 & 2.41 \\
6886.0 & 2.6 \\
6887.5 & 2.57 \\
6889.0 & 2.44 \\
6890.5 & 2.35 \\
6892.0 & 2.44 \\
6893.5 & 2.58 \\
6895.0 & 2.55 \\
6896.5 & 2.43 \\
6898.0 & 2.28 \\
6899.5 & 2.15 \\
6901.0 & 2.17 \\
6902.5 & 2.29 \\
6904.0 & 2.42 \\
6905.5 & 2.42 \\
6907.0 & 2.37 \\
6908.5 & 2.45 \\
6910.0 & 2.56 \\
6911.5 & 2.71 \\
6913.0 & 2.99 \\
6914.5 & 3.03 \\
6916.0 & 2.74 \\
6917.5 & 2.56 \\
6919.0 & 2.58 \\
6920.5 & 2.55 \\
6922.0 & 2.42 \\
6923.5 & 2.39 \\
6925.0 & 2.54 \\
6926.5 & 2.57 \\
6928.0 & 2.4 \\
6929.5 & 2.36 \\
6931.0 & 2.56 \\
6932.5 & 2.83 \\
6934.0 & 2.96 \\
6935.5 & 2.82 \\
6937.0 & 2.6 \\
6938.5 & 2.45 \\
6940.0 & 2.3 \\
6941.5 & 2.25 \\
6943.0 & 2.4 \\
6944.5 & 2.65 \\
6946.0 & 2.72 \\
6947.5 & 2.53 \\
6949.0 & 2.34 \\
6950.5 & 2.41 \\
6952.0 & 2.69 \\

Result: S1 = 2.79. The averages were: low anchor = 2.58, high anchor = 2.65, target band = 2.46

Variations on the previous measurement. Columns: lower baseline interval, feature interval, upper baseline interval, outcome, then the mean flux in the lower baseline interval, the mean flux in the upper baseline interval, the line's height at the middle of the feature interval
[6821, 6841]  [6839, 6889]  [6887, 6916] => -2.09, 2.4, 2.49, 2.44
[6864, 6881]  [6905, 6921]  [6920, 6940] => -0.45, 2.57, 2.56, 2.56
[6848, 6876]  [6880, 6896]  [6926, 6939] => 1.33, 2.61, 2.62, 2.61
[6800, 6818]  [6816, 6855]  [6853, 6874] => 1.86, 2.62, 2.61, 2.61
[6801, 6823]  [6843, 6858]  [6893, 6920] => -0.59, 2.55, 2.52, 2.54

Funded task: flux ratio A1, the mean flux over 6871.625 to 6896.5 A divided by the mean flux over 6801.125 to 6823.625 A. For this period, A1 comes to 0.95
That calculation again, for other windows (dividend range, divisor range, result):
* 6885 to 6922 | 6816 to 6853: 1.01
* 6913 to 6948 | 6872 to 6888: 1.09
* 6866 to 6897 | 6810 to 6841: 1.02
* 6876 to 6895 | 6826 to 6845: 0.95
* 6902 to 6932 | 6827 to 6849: 1.02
